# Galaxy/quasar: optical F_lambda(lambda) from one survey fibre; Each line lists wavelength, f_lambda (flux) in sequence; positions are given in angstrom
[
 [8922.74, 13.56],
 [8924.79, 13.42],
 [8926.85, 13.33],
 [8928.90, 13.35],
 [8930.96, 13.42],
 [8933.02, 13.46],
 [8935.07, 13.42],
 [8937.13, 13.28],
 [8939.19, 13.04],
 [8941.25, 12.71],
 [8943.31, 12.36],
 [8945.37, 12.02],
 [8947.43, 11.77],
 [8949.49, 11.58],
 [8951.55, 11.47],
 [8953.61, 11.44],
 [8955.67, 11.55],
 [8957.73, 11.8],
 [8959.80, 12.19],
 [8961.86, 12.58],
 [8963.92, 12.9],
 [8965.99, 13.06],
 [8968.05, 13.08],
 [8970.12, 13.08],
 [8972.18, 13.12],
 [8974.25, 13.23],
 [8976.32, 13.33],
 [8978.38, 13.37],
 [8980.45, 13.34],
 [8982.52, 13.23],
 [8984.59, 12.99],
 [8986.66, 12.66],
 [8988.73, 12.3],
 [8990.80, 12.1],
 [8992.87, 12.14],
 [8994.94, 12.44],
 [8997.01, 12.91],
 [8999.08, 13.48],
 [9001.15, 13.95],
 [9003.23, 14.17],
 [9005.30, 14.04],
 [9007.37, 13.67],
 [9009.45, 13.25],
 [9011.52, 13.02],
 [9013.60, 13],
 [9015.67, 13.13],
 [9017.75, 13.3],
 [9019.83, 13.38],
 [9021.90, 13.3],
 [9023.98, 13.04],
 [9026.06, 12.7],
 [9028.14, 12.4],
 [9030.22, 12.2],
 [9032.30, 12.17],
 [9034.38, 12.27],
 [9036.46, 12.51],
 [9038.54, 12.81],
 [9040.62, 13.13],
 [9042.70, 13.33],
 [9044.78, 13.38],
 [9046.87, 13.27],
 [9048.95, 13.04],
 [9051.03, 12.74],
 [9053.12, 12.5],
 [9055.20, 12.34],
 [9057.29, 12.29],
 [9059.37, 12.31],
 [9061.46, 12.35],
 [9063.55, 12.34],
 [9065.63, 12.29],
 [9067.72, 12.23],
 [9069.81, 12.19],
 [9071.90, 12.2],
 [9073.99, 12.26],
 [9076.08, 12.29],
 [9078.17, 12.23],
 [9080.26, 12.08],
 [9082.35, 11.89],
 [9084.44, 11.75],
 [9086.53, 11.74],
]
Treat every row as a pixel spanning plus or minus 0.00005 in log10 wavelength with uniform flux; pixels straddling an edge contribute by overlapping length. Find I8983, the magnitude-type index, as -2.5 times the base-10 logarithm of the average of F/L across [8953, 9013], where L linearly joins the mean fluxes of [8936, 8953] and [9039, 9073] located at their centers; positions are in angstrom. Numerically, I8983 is -0.05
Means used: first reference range 12.3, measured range 12.9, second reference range 12.6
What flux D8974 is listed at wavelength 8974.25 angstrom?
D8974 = 13.23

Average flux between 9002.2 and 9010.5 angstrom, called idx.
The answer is 13.8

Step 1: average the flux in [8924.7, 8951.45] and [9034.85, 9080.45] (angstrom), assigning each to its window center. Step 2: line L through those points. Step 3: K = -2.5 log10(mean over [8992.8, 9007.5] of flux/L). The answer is -0.06 mag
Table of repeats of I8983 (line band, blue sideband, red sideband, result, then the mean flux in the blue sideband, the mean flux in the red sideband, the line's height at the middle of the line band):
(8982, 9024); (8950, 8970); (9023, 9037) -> -0.063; 12.3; 12.5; 12.4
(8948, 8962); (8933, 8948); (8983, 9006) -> 0.094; 12.7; 13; 12.8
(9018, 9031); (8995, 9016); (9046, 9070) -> 0.018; 13.4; 12.5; 13.1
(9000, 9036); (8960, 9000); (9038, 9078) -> -0.030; 12.9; 12.6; 12.7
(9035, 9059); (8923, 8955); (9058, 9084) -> -0.046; 12.7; 12.2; 12.3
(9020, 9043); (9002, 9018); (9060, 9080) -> 0.026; 13.5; 12.3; 13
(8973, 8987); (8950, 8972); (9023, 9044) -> -0.065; 12.3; 12.7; 12.4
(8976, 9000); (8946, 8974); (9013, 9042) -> -0.028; 12.3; 12.8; 12.5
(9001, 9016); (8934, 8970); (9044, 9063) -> -0.082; 12.4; 12.7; 12.5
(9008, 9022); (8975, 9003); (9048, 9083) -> -0.037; 13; 12.3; 12.8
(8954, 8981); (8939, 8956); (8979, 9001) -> -0.035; 12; 12.8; 12.4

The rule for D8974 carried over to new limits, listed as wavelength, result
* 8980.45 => 13.34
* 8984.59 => 12.99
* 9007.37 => 13.67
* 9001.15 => 13.95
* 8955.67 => 11.55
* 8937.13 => 13.28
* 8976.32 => 13.33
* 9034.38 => 12.27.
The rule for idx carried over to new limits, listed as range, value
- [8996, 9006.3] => 13.7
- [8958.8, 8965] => 12.6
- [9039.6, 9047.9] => 13.3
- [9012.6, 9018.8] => 13.1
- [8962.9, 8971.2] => 13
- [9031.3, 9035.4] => 12.2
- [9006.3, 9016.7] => 13.2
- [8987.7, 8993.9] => 12.2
